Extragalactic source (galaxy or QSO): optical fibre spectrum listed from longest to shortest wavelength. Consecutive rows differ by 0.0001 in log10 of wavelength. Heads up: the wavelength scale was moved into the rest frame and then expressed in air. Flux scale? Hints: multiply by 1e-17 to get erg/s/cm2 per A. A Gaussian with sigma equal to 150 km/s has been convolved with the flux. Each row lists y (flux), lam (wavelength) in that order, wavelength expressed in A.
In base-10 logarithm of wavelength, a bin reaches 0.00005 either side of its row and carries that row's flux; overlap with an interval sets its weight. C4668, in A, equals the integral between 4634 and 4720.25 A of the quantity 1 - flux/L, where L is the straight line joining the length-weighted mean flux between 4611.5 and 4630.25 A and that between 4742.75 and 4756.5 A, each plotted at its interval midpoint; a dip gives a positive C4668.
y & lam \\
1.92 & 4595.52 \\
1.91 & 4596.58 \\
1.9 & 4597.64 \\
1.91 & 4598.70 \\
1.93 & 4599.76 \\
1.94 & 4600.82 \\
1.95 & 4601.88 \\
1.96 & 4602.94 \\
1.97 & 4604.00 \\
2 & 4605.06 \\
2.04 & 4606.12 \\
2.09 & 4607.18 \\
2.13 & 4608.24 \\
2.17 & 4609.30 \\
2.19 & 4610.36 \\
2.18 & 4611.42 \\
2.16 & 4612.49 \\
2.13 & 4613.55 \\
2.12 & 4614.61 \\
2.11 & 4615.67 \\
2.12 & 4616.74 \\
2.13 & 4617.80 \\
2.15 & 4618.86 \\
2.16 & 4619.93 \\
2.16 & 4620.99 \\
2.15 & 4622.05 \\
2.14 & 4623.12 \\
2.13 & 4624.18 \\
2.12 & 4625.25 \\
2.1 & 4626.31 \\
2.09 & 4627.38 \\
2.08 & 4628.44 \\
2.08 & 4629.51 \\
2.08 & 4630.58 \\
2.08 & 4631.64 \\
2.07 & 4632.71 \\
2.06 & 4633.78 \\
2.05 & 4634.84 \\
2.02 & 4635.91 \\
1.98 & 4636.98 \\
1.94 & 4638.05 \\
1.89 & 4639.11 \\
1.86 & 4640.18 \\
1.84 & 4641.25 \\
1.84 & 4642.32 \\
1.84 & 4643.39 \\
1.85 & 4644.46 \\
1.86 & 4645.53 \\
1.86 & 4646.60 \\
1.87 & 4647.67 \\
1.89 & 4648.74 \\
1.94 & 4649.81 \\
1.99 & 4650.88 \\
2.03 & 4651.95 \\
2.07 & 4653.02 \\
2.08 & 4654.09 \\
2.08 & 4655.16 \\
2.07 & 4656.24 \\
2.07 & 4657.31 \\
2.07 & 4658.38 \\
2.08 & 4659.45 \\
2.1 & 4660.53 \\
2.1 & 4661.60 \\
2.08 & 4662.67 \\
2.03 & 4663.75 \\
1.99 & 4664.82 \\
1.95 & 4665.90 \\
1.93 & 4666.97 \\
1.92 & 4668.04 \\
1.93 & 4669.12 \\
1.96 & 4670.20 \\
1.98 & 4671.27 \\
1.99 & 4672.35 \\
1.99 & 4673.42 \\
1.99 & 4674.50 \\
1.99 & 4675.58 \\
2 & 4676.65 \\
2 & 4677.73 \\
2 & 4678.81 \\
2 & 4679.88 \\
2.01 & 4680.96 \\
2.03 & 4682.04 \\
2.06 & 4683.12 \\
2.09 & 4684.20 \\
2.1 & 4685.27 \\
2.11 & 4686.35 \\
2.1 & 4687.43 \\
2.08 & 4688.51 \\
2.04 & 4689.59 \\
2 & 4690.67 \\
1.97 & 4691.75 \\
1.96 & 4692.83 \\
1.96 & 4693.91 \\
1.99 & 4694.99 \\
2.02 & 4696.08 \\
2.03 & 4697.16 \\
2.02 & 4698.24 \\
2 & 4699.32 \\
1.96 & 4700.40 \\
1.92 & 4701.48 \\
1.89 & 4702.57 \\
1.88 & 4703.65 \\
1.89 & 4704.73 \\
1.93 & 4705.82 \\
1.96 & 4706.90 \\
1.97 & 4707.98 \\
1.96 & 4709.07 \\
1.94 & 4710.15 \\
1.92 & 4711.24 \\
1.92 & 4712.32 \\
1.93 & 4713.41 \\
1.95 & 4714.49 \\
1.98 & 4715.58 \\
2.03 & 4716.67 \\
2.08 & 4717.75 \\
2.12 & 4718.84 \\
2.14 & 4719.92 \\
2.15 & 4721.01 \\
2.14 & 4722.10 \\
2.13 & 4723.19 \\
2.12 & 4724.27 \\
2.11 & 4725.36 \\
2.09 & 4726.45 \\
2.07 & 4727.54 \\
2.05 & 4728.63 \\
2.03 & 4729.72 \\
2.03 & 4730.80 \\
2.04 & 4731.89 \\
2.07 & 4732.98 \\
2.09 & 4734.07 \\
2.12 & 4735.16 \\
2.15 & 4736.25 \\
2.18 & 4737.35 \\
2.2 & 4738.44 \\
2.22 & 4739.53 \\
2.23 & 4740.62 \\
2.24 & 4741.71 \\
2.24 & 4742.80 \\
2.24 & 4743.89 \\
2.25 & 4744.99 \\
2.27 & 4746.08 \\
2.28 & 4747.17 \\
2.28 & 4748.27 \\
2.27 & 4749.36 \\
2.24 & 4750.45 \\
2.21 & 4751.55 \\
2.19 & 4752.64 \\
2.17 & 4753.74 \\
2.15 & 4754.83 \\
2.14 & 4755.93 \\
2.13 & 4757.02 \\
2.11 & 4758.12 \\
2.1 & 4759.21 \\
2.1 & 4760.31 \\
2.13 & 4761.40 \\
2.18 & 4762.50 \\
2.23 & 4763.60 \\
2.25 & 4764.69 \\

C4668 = 7.2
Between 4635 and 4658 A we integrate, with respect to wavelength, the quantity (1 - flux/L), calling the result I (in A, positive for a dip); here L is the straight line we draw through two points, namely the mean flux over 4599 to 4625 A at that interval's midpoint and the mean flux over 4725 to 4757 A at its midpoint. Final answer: 1.77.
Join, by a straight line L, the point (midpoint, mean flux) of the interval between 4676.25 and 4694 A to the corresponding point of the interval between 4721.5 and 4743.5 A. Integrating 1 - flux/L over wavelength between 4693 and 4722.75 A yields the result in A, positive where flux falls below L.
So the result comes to 1.3 A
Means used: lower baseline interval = 2.03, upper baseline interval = 2.13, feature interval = 1.99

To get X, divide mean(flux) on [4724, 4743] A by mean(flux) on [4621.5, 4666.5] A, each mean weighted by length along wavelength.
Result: 1.1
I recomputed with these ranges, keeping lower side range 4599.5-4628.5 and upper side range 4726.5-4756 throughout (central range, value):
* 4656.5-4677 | 1.1 A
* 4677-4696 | 1.0 A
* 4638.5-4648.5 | 1.2 A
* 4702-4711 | 0.9 A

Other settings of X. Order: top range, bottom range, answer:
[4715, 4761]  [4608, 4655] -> 1.05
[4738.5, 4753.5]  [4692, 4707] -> 1.14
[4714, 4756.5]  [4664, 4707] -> 1.08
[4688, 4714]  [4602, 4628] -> 0.93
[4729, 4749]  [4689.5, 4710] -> 1.11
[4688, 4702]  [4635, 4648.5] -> 1.06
